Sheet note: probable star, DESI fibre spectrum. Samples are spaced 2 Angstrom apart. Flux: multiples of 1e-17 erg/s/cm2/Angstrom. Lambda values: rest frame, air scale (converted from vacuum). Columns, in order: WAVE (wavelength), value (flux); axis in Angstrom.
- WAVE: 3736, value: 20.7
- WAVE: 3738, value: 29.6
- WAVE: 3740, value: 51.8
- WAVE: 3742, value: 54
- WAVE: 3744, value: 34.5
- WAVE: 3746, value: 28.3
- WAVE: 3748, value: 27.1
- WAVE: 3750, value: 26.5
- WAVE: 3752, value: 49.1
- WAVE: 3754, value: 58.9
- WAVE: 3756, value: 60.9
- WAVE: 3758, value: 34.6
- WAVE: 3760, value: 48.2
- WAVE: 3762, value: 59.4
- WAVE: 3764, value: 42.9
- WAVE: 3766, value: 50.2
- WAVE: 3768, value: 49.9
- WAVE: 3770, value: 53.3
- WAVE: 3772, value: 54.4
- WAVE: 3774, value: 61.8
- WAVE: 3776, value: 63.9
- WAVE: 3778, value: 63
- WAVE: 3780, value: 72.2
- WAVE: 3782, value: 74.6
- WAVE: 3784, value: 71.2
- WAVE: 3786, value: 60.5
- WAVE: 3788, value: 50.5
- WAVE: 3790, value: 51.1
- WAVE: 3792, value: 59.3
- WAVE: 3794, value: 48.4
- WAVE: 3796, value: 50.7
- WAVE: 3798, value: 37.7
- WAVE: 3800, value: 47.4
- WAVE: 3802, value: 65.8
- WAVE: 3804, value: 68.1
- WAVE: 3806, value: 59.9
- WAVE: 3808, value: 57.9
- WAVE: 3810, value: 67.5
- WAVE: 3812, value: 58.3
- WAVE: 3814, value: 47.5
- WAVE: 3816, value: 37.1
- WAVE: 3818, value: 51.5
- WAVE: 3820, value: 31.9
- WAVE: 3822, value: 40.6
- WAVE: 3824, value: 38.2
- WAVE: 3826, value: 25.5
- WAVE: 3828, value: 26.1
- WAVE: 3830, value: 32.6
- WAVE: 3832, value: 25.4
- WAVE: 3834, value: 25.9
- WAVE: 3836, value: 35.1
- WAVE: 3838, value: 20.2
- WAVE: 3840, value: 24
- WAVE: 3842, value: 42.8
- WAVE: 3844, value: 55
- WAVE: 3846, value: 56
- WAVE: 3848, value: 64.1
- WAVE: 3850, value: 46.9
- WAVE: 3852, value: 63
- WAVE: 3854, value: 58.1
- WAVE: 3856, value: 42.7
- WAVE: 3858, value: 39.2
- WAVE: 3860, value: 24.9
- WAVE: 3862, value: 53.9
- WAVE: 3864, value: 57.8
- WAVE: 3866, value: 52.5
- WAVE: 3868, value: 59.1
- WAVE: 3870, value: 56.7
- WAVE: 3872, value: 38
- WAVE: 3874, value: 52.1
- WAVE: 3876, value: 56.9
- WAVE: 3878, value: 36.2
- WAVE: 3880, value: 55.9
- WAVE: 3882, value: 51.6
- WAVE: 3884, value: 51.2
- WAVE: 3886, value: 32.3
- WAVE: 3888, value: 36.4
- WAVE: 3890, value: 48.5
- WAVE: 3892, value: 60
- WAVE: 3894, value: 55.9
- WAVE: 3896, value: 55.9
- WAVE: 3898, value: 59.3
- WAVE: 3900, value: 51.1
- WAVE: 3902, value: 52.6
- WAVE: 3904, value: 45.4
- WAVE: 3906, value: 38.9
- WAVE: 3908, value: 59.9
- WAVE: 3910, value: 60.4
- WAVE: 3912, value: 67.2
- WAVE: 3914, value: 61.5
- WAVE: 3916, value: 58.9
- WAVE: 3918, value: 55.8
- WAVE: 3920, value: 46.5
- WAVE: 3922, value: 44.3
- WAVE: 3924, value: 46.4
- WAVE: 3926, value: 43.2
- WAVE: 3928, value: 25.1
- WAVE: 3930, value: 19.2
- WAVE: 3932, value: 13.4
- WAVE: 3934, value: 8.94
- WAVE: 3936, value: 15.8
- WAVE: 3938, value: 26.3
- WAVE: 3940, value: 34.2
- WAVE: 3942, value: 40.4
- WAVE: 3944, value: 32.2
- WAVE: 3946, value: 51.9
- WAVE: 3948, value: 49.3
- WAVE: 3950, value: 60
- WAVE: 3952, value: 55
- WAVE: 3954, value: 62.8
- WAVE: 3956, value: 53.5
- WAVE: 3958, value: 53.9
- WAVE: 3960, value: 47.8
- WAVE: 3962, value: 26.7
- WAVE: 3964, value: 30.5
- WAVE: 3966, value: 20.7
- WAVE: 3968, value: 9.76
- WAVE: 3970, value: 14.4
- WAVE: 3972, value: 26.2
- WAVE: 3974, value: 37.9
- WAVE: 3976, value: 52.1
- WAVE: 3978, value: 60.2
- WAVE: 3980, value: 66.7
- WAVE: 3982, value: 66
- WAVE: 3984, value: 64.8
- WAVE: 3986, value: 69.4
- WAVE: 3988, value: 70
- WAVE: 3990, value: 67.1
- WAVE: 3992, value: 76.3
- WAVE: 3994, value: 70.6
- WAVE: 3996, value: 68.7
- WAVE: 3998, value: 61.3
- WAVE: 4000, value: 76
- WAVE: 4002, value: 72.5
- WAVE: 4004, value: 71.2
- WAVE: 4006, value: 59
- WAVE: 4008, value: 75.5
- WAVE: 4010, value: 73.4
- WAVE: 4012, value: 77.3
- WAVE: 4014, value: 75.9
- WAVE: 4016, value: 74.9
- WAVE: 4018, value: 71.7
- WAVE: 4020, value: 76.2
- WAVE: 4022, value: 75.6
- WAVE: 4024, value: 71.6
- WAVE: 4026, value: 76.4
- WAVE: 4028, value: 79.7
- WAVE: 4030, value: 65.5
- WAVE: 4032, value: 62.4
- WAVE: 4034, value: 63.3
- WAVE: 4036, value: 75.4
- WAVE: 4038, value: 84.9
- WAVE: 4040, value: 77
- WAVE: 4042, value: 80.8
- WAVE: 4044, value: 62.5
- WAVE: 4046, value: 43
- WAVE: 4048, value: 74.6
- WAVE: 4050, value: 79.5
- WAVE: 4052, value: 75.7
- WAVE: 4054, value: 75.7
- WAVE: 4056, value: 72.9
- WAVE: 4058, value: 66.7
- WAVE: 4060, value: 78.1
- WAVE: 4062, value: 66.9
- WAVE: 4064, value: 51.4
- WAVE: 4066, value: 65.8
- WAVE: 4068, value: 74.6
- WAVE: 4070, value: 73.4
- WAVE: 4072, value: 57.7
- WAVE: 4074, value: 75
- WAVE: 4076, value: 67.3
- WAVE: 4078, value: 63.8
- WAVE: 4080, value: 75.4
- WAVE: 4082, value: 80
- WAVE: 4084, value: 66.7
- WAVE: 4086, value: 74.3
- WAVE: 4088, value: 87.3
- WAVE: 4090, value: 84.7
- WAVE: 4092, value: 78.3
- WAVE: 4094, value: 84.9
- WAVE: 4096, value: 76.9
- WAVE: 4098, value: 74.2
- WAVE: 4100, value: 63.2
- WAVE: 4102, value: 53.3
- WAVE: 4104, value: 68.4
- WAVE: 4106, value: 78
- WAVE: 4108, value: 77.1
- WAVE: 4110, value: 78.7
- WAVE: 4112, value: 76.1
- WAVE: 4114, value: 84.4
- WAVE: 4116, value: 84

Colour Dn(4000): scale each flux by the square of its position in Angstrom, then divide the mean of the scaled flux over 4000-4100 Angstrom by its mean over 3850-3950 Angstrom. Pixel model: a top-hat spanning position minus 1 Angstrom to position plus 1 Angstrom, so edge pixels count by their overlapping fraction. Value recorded 1.70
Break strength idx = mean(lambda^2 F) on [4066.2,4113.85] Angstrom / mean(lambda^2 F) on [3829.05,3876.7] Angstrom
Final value 1.84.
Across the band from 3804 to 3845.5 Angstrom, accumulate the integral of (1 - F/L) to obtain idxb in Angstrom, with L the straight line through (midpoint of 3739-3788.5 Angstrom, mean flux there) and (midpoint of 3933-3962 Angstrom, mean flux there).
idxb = 6.6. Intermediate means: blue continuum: 52.1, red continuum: 41.8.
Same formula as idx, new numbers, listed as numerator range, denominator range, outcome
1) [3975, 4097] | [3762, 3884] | 1.61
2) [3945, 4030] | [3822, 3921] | 1.34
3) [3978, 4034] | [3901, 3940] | 1.79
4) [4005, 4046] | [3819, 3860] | 2.02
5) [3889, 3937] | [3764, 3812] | 0.84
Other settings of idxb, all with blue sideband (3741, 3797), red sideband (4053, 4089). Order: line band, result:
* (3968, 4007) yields 3.8 Angstrom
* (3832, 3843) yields 5.3 Angstrom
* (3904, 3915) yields 0.8 Angstrom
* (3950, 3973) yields 9.5 Angstrom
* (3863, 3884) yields 2.5 Angstrom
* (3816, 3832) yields 6.0 Angstrom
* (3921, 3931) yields 4.2 Angstrom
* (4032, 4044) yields -0.9 Angstrom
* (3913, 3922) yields 1.0 Angstrom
